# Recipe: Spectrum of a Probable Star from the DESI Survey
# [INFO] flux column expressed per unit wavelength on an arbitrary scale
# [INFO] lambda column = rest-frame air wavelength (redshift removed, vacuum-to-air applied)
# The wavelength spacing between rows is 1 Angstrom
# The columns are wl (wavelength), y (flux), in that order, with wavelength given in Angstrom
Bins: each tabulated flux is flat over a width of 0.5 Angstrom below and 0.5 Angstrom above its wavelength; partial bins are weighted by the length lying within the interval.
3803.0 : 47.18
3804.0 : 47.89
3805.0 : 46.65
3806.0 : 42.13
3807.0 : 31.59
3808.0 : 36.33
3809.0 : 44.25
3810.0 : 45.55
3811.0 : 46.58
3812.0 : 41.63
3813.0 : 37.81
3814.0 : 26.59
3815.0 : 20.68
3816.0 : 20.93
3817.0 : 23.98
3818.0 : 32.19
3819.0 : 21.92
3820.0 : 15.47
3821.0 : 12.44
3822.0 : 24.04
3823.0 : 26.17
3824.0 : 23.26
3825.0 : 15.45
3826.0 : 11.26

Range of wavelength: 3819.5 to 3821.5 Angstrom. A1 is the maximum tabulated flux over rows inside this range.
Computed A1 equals 15.47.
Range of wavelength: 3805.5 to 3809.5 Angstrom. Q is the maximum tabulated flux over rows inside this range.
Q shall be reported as 44.25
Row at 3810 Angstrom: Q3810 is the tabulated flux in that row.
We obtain 45.55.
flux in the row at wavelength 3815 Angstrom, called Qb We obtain 20.68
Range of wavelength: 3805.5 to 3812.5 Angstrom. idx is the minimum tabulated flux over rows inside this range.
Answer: 31.59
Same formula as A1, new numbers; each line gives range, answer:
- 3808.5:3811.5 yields 46.58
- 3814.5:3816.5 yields 20.93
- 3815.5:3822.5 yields 32.19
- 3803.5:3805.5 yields 47.89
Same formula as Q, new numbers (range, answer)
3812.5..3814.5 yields 37.81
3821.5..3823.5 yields 26.17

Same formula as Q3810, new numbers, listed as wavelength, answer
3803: 47.18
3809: 44.25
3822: 24.04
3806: 42.13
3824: 23.26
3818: 32.19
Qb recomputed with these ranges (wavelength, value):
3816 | 20.93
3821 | 12.44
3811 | 46.58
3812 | 41.63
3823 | 26.17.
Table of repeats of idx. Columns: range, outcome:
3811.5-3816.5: 20.68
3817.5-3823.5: 12.44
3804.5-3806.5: 42.13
